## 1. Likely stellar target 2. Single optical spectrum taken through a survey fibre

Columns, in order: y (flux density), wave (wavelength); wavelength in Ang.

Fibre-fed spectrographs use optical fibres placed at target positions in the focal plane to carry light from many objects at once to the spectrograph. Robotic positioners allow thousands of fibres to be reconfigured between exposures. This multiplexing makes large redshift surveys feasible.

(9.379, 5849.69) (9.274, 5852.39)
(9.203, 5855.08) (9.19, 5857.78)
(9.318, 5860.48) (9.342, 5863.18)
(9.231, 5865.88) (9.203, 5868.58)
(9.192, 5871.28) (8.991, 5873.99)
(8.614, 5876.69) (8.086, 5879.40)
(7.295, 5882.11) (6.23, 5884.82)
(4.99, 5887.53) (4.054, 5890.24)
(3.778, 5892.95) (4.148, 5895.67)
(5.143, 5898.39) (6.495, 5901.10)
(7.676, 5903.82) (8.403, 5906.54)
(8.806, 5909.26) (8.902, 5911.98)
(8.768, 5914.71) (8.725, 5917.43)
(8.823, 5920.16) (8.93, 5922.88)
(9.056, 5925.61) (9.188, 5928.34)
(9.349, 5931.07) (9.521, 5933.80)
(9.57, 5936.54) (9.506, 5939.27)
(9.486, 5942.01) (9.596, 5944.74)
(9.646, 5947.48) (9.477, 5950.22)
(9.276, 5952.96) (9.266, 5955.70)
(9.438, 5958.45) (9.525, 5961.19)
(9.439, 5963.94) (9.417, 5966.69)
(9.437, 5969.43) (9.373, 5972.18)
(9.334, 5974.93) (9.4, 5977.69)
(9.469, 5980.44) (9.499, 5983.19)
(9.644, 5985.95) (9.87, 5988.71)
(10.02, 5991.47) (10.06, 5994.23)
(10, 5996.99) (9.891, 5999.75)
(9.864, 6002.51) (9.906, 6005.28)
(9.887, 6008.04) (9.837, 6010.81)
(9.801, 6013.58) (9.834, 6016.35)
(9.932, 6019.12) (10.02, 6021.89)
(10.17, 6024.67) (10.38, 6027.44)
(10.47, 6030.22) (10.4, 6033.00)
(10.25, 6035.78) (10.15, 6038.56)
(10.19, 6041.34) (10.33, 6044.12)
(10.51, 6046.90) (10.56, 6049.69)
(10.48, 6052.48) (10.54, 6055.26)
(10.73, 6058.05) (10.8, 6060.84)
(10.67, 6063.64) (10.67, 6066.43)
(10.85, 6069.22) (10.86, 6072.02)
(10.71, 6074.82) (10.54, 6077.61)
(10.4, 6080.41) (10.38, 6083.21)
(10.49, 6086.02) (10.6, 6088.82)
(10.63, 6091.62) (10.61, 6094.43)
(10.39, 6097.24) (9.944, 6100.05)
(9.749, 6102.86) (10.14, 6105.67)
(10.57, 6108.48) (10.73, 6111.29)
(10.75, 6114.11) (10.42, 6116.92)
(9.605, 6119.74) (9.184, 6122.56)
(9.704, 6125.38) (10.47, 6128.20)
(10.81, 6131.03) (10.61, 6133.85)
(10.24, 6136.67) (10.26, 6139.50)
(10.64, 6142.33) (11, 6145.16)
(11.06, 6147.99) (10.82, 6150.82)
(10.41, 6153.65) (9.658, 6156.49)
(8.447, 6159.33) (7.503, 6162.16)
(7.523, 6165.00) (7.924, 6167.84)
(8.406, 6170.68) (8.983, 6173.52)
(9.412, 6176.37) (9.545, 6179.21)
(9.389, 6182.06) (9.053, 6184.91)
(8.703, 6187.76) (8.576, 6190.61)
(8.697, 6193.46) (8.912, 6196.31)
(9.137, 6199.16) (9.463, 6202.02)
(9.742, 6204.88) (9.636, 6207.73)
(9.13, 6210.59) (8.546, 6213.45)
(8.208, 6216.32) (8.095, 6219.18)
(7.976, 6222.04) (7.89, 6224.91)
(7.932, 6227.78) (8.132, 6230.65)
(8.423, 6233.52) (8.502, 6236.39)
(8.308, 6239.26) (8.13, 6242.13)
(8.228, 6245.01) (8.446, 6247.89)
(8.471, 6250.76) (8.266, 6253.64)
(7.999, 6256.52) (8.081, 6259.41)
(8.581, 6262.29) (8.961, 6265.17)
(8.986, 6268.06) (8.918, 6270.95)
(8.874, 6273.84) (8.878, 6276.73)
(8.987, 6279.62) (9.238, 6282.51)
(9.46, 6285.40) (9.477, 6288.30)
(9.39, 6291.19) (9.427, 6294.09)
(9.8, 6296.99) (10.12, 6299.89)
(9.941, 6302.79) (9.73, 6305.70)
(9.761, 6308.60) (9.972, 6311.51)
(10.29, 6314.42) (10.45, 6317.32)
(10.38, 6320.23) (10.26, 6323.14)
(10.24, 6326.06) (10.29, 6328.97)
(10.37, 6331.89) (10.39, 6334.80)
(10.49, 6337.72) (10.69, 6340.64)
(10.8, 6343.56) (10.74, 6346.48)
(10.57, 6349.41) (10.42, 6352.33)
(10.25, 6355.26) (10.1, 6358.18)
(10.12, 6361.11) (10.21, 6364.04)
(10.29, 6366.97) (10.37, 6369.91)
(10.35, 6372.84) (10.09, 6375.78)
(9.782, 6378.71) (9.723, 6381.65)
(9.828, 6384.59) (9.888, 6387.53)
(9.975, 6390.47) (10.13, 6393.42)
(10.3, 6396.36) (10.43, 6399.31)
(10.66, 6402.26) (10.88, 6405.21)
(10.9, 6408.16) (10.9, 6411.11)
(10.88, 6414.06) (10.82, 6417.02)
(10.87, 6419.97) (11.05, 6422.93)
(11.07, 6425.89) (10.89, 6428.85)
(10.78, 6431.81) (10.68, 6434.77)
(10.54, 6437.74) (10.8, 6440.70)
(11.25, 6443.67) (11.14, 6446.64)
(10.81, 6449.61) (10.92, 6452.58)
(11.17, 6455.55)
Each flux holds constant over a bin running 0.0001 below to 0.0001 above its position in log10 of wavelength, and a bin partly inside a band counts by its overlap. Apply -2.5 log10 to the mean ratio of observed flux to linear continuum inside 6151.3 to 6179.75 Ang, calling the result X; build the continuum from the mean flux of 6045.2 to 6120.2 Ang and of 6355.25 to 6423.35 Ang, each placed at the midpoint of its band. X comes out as 0.19 mag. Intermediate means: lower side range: 10.5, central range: 8.82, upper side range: 10.4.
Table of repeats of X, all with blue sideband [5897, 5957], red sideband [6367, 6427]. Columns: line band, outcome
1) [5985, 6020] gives -0.09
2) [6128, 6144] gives -0.11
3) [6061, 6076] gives -0.16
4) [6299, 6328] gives 0.00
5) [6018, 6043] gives -0.12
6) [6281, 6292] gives 0.07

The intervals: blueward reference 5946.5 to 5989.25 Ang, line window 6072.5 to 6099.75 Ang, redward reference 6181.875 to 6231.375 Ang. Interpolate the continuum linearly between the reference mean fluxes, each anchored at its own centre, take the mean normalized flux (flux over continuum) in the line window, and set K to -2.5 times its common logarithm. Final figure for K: -0.16 mag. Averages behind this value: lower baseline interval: 9.46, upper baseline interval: 8.73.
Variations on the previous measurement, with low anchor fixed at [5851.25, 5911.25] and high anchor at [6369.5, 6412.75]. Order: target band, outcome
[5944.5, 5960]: -0.19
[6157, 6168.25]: 0.14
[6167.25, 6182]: 0.02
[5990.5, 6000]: -0.22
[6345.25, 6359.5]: -0.04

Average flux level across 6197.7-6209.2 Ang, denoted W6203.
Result 9.49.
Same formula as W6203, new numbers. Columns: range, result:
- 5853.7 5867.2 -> 9.26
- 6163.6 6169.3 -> 7.73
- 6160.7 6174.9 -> 8.07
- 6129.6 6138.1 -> 10.6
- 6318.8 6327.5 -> 10.3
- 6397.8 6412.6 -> 10.8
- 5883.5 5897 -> 4.64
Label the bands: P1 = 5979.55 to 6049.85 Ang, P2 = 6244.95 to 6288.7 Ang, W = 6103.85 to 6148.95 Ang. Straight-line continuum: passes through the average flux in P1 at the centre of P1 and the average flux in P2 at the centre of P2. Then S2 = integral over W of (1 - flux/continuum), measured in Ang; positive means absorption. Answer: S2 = -4.4 Ang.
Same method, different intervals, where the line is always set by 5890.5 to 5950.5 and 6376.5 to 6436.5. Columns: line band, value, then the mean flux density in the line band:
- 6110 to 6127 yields -1.7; 10.1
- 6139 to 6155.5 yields -2.5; 10.7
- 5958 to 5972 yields -1.7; 9.45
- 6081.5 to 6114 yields -4.8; 10.4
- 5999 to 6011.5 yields -1.8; 9.88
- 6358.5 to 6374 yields 0.1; 10.3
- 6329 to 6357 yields -0.8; 10.5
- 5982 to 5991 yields -1.2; 9.7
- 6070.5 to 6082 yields -2.1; 10.6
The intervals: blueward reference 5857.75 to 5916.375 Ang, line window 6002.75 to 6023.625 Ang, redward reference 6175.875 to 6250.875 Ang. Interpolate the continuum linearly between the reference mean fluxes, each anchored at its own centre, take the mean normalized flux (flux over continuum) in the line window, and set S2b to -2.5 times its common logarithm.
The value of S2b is -0.24 mag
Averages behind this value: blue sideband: 7.51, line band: 9.89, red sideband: 8.69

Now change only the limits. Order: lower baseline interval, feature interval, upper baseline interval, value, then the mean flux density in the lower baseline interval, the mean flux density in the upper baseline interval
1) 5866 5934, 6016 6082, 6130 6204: -0.204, 7.69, 9.42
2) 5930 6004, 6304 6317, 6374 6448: 0.039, 9.57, 10.6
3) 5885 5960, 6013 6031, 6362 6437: -0.171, 8.13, 10.5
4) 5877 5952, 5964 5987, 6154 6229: -0.165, 7.93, 8.74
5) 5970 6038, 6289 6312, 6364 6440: 0.063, 9.89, 10.5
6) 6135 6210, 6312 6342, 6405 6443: -0.010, 9.35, 10.9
